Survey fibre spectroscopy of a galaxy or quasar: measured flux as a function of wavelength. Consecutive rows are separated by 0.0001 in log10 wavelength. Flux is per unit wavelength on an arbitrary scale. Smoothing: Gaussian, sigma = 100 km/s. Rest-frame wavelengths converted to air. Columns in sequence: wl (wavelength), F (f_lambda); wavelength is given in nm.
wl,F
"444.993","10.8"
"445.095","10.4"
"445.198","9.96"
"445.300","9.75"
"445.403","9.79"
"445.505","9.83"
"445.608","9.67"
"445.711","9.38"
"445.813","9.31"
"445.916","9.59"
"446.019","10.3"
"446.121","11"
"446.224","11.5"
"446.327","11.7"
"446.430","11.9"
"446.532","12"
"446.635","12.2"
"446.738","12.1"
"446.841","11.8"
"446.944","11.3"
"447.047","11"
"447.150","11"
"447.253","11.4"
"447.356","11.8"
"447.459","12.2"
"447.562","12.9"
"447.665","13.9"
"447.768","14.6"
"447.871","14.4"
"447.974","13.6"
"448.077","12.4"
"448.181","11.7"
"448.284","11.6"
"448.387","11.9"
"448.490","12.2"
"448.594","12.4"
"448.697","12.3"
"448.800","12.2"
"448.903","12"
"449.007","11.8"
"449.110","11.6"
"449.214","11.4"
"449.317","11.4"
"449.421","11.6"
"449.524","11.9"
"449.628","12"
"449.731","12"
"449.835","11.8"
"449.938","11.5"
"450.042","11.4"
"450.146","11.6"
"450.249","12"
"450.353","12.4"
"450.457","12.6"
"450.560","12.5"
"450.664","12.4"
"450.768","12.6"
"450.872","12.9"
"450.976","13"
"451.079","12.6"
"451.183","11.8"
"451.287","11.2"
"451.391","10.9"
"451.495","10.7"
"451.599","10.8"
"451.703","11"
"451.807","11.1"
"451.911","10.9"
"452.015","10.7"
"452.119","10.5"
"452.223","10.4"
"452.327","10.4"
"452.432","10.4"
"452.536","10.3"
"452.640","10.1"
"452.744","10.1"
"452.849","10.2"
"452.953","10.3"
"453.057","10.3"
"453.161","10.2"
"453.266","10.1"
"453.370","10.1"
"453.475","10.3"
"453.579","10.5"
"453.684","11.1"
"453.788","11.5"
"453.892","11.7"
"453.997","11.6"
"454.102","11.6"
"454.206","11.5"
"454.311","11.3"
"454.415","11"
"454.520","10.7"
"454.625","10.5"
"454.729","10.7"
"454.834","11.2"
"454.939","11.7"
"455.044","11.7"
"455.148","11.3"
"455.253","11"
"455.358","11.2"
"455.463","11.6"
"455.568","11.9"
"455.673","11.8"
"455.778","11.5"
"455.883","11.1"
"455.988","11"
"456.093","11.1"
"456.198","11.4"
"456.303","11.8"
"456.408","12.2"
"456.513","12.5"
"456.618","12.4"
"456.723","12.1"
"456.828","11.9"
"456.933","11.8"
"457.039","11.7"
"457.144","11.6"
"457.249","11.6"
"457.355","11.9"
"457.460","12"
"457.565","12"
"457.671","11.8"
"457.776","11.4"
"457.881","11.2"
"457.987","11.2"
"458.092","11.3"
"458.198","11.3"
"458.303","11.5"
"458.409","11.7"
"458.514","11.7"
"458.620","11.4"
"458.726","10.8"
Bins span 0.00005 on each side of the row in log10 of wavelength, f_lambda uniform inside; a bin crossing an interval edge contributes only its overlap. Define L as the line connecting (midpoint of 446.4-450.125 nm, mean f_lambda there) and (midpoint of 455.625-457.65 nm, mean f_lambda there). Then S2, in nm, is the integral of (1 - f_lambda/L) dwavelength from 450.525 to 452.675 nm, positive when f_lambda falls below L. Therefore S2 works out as 0.12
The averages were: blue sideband 12.1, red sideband 11.8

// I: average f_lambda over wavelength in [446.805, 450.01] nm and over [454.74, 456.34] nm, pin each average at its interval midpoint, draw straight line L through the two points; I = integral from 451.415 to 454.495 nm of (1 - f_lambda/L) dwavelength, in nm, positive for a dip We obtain 0.25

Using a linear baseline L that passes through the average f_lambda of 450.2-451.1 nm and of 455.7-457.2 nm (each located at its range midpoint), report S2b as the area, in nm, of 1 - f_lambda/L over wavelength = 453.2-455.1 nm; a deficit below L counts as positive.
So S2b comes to 0.160 nm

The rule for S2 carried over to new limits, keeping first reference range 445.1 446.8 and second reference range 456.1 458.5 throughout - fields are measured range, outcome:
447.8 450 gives -0.24 nm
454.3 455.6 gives 0.03 nm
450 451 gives -0.11 nm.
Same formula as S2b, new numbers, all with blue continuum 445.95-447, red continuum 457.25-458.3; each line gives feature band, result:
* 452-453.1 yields 0.117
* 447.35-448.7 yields -0.141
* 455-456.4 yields 0.015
